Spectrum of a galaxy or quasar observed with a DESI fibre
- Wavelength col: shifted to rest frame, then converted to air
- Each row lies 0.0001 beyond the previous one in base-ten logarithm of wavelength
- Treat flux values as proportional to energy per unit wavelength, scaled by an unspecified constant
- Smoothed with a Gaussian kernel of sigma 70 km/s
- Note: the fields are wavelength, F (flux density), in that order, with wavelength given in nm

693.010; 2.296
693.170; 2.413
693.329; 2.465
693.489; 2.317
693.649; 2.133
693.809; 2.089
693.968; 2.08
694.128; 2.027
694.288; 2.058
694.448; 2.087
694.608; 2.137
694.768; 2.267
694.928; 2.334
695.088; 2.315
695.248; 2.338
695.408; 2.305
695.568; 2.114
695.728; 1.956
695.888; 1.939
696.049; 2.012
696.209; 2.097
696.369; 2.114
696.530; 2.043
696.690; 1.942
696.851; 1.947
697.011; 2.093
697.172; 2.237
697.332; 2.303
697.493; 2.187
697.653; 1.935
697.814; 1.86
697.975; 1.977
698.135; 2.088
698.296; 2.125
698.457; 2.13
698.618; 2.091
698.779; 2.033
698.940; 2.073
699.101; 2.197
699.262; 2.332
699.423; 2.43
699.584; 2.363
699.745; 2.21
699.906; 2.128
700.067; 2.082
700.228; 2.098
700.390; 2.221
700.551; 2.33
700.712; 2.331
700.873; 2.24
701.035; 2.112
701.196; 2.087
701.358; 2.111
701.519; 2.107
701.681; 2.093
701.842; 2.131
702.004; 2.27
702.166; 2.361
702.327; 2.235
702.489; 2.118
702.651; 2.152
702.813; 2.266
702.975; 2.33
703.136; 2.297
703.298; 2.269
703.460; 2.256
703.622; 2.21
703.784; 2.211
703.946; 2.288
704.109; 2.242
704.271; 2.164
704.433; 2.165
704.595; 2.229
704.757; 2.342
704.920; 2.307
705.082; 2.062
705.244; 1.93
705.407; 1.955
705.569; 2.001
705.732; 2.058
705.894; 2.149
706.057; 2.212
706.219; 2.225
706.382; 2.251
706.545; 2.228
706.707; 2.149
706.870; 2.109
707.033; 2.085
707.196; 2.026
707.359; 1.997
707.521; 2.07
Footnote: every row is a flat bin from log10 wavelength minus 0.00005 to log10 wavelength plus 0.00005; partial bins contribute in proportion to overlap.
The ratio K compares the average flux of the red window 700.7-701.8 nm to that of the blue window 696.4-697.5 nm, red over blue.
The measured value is 1.02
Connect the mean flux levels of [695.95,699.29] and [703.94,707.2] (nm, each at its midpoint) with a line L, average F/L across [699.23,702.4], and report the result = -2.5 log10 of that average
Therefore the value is -0.05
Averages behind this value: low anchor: 2.08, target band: 2.21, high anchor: 2.15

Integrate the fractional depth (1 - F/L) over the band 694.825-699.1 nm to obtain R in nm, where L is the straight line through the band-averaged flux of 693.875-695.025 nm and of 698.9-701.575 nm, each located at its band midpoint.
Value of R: 0.135 nm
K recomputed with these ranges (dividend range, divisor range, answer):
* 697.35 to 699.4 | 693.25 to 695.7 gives 0.96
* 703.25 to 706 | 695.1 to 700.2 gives 1.02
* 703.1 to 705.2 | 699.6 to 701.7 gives 1.02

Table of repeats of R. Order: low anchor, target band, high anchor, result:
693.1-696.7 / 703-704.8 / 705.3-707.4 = -0.10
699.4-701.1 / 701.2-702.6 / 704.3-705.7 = 0.01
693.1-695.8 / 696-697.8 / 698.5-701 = 0.11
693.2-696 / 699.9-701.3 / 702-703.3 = 0.03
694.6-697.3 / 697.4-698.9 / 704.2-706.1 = 0.06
